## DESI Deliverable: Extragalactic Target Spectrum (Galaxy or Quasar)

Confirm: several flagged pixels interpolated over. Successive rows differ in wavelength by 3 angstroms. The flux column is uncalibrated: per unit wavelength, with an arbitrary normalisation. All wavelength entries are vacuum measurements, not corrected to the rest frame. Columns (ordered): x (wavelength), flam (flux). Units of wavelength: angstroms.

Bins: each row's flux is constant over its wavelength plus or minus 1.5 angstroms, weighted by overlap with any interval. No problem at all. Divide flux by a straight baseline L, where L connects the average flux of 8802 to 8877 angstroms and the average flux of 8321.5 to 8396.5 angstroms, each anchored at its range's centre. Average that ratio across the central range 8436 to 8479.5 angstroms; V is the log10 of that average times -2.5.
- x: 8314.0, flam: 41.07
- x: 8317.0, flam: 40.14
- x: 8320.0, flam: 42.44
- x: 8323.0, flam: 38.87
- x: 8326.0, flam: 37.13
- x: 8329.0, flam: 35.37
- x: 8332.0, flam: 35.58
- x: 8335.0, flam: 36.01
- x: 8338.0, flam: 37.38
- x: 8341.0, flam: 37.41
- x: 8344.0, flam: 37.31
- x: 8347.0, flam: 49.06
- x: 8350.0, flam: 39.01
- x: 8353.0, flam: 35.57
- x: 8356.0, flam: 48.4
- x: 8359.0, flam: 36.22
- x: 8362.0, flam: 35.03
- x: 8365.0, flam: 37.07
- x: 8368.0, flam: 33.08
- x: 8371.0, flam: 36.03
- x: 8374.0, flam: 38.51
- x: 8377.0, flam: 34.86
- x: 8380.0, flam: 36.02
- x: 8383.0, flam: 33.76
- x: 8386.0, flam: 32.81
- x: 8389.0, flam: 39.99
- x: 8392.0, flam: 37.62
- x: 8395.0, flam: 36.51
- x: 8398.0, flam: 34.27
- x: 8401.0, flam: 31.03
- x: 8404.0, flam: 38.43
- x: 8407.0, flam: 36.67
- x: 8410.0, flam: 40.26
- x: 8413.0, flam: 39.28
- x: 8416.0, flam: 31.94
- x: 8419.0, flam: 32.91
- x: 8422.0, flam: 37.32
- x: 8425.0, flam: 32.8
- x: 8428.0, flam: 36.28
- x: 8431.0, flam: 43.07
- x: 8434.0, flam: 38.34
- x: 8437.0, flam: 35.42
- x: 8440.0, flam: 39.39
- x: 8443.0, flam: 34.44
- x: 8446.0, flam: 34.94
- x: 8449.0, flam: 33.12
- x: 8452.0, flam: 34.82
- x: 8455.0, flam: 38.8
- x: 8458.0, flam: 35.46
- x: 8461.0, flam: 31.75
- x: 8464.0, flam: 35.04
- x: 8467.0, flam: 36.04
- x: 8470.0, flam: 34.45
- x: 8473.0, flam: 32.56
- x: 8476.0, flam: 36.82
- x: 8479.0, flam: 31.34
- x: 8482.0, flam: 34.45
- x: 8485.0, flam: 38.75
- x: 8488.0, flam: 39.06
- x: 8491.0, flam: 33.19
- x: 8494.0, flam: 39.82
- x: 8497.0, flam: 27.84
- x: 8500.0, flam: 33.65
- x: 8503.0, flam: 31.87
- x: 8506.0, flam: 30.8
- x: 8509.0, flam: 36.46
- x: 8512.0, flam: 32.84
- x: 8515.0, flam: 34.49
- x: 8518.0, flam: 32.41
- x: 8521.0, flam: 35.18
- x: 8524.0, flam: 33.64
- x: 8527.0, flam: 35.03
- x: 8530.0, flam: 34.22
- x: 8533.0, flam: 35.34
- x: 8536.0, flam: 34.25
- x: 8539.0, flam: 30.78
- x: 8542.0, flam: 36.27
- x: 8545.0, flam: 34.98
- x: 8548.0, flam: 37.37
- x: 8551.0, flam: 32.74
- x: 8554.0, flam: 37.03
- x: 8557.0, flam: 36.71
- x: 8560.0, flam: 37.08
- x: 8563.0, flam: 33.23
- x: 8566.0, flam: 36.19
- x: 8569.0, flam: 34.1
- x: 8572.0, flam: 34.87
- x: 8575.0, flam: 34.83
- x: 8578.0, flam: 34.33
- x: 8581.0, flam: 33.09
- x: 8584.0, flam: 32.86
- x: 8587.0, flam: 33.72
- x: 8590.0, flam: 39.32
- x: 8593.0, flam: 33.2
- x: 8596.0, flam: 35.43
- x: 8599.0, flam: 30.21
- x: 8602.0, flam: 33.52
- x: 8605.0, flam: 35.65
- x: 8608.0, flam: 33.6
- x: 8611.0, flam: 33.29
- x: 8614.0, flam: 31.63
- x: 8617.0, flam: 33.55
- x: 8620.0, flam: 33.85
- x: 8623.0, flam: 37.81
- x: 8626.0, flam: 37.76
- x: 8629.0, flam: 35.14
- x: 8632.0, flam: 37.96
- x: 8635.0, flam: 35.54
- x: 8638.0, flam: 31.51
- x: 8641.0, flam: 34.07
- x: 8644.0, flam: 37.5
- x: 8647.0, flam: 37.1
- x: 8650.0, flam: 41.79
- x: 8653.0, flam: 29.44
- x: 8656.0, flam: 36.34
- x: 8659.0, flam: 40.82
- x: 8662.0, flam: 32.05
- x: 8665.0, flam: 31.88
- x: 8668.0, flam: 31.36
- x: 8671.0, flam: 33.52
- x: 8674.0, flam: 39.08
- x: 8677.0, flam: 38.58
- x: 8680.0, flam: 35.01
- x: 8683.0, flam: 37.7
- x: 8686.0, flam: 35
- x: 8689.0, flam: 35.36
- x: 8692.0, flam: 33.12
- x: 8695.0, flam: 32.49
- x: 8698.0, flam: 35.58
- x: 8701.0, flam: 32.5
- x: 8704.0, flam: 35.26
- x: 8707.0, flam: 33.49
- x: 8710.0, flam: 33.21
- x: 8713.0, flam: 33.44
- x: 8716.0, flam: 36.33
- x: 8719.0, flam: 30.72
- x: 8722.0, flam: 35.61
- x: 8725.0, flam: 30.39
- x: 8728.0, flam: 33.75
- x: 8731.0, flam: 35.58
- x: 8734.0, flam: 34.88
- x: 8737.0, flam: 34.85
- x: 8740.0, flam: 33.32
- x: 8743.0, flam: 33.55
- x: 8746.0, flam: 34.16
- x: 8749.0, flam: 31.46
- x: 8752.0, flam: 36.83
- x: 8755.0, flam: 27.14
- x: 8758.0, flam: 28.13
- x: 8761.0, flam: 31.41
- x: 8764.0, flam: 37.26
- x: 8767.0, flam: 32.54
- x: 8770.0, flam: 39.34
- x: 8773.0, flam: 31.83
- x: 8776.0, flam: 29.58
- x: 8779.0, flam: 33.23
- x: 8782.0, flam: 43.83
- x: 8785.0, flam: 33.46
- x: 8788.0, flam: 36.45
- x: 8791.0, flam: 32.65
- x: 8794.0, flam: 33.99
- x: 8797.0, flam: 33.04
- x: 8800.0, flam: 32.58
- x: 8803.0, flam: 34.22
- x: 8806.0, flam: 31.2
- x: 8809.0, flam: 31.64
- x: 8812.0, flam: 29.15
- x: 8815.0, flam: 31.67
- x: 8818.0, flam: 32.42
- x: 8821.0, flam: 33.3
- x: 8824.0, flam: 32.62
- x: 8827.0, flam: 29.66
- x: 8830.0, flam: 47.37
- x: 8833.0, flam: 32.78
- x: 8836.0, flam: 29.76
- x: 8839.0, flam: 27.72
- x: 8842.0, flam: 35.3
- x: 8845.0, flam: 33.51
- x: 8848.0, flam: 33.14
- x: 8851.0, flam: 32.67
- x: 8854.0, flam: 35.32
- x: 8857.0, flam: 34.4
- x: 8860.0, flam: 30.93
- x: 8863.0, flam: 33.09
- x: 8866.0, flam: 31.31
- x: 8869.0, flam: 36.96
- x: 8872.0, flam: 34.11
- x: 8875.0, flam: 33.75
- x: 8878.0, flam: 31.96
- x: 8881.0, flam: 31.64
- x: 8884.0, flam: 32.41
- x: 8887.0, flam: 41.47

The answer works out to 0.045 mag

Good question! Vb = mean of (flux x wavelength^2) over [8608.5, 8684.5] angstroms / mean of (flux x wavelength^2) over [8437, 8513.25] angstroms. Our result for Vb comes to 1.06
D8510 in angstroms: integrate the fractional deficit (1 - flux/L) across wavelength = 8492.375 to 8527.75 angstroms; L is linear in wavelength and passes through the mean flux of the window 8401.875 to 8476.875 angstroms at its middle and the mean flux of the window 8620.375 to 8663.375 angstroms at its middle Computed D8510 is 2.3 angstroms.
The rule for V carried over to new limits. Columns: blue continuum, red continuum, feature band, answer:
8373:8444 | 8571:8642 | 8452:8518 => 0.03 mag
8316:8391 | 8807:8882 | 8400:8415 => 0.00 mag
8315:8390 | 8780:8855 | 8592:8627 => 0.04 mag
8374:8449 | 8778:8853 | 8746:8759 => 0.08 mag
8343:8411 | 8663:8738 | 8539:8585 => 0.02 mag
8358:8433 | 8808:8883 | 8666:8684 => -0.05 mag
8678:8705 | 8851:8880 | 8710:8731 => 0.03 mag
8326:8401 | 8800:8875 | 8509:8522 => 0.06 mag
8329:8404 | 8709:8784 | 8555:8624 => 0.02 mag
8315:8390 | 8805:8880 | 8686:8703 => 0.02 mag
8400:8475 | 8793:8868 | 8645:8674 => -0.03 mag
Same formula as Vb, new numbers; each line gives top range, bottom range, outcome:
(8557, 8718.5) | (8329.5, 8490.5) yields 1.01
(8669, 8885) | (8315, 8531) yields 1.01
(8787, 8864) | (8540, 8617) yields 1.01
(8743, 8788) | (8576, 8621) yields 1.03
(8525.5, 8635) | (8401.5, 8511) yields 1.01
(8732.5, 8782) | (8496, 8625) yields 1.02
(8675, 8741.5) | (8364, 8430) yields 1.03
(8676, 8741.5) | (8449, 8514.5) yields 1.05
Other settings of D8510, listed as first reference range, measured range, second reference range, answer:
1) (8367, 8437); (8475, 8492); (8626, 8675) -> 0.1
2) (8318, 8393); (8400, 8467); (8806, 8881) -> 1.6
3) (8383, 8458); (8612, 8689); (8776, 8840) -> -2.0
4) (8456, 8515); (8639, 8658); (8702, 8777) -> -1.3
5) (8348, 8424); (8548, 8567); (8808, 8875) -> -0.2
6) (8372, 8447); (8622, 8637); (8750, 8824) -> -0.9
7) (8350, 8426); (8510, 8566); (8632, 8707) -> 1.6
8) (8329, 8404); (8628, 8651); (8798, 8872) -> -1.0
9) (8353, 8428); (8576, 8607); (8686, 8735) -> 0.6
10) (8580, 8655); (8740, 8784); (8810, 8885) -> 0.2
